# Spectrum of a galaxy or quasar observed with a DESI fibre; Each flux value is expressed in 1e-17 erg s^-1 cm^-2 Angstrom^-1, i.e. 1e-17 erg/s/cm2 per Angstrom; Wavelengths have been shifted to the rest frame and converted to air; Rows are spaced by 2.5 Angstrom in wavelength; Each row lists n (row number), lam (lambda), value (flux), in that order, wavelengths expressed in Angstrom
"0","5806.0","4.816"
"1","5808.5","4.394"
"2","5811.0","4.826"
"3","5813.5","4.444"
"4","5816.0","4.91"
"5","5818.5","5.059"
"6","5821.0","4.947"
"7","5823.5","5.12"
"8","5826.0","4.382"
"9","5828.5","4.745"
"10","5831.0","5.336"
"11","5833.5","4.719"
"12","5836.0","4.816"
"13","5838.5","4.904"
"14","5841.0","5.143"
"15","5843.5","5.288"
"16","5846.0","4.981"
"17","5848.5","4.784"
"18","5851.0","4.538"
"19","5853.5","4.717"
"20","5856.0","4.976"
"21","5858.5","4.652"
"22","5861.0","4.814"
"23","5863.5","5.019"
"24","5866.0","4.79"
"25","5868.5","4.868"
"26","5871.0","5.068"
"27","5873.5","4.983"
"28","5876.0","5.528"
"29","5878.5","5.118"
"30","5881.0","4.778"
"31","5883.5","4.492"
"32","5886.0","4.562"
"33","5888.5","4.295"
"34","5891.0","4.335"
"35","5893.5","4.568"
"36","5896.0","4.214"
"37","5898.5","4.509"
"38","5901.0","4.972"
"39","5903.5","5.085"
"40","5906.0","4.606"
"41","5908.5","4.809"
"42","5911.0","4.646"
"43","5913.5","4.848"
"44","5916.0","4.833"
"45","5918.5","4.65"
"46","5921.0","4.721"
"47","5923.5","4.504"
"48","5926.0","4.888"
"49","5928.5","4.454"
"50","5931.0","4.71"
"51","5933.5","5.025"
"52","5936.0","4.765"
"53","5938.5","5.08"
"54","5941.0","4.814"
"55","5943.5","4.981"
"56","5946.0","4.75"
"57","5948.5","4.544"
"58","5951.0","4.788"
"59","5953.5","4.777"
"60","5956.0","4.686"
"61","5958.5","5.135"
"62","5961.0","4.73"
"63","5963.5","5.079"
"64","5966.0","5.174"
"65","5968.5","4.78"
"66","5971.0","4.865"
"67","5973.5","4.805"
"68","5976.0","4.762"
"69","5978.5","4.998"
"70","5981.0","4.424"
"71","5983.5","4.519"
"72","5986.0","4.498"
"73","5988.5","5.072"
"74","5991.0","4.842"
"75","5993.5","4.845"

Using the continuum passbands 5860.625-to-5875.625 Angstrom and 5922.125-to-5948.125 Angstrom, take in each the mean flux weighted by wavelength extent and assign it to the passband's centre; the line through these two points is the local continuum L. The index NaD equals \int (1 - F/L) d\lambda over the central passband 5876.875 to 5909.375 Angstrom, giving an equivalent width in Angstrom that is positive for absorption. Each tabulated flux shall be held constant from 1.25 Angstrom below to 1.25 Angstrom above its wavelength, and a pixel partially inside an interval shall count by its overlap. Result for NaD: 1.7 Angstrom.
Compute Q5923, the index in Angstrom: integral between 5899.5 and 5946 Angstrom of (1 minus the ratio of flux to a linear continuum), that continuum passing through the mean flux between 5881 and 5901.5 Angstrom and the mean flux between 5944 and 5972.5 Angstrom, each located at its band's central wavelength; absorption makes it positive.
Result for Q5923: -1.4 Angstrom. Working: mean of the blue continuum 4.49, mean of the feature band 4.8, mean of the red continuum 4.85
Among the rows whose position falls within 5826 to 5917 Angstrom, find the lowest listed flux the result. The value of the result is 4.214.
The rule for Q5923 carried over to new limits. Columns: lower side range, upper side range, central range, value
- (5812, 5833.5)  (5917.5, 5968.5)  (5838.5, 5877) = -0.7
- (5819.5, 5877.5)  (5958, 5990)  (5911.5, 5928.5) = 0.5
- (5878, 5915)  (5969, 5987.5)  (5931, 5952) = -0.7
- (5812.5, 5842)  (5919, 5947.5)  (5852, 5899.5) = 0.8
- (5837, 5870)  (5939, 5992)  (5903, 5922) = 0.3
